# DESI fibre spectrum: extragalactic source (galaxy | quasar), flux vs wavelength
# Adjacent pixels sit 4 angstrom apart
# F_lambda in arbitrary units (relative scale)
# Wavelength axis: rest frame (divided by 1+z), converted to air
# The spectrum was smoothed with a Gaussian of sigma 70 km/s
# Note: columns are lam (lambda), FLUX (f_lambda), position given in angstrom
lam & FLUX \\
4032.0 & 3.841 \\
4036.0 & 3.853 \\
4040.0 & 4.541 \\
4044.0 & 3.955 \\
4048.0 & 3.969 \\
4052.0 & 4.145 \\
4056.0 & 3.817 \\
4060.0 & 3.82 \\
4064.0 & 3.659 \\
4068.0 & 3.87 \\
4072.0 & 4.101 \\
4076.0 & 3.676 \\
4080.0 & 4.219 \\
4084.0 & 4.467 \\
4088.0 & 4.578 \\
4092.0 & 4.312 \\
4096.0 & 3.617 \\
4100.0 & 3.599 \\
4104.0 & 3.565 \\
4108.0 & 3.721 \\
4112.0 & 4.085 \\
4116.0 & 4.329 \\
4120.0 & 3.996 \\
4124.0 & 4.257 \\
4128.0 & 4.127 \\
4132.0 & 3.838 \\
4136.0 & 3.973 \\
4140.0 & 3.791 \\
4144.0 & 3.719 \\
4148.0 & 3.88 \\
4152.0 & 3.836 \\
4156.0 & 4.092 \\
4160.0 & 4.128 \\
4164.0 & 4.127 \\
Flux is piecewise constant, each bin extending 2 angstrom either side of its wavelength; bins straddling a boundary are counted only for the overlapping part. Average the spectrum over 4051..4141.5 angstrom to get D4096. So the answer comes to 3.98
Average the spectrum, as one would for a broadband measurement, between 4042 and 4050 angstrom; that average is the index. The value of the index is 3.96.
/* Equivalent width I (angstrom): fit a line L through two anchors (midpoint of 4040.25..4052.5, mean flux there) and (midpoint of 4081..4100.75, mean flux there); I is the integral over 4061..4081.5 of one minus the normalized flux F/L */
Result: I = 1.1 angstrom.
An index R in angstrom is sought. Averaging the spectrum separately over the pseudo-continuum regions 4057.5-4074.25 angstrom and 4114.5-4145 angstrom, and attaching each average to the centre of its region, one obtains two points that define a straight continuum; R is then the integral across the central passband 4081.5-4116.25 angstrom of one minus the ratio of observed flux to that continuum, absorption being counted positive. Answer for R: -0.7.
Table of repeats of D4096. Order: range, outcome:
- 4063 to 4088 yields 4.06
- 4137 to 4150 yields 3.81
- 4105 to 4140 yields 4.01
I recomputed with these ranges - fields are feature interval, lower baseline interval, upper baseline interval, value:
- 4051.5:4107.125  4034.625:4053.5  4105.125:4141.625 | 1.46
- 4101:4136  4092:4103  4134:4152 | -1.80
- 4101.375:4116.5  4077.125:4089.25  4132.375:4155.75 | 0.99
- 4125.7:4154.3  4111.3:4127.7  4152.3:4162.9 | 1.58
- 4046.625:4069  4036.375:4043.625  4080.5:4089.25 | 2.37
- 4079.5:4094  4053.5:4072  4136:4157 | -2.15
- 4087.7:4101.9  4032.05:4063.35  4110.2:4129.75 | 0.47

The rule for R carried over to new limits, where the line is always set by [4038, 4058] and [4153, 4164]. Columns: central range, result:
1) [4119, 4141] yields 0.4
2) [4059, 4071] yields 0.8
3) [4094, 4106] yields 1.4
